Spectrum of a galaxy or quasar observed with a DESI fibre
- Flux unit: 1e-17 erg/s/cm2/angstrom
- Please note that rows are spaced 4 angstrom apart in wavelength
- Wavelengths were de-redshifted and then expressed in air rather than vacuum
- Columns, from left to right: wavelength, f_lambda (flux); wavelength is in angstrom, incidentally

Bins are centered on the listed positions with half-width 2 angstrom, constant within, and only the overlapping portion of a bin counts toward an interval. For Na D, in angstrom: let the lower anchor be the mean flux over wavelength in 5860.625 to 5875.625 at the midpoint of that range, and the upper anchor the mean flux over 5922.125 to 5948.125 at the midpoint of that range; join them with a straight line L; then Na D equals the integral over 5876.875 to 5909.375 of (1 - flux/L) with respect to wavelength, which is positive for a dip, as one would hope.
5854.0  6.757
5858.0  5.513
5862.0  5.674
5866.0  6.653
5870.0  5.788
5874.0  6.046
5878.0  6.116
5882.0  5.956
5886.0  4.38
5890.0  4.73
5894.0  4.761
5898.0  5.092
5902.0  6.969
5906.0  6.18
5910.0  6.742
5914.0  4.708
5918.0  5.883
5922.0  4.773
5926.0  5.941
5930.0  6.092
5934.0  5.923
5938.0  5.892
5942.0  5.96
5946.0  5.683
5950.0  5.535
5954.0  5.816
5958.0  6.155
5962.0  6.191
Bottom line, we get 2.2 angstrom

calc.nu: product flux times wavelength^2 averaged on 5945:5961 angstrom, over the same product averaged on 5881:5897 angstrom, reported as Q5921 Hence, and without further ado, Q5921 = 1.22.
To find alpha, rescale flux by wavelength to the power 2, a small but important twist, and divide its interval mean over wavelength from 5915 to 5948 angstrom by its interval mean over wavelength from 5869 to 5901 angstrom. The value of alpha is 1.1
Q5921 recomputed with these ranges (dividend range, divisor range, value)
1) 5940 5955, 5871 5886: 1.01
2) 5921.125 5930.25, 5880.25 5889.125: 1.12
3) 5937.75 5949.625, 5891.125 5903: 1.08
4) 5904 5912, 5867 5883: 1.09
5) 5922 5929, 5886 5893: 1.23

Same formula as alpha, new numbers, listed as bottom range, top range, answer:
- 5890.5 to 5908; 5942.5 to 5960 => 1.04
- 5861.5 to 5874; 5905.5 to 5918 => 0.97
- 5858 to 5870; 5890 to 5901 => 0.86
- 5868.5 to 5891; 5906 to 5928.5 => 1.04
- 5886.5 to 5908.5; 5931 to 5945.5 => 1.09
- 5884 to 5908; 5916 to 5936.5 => 1.08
